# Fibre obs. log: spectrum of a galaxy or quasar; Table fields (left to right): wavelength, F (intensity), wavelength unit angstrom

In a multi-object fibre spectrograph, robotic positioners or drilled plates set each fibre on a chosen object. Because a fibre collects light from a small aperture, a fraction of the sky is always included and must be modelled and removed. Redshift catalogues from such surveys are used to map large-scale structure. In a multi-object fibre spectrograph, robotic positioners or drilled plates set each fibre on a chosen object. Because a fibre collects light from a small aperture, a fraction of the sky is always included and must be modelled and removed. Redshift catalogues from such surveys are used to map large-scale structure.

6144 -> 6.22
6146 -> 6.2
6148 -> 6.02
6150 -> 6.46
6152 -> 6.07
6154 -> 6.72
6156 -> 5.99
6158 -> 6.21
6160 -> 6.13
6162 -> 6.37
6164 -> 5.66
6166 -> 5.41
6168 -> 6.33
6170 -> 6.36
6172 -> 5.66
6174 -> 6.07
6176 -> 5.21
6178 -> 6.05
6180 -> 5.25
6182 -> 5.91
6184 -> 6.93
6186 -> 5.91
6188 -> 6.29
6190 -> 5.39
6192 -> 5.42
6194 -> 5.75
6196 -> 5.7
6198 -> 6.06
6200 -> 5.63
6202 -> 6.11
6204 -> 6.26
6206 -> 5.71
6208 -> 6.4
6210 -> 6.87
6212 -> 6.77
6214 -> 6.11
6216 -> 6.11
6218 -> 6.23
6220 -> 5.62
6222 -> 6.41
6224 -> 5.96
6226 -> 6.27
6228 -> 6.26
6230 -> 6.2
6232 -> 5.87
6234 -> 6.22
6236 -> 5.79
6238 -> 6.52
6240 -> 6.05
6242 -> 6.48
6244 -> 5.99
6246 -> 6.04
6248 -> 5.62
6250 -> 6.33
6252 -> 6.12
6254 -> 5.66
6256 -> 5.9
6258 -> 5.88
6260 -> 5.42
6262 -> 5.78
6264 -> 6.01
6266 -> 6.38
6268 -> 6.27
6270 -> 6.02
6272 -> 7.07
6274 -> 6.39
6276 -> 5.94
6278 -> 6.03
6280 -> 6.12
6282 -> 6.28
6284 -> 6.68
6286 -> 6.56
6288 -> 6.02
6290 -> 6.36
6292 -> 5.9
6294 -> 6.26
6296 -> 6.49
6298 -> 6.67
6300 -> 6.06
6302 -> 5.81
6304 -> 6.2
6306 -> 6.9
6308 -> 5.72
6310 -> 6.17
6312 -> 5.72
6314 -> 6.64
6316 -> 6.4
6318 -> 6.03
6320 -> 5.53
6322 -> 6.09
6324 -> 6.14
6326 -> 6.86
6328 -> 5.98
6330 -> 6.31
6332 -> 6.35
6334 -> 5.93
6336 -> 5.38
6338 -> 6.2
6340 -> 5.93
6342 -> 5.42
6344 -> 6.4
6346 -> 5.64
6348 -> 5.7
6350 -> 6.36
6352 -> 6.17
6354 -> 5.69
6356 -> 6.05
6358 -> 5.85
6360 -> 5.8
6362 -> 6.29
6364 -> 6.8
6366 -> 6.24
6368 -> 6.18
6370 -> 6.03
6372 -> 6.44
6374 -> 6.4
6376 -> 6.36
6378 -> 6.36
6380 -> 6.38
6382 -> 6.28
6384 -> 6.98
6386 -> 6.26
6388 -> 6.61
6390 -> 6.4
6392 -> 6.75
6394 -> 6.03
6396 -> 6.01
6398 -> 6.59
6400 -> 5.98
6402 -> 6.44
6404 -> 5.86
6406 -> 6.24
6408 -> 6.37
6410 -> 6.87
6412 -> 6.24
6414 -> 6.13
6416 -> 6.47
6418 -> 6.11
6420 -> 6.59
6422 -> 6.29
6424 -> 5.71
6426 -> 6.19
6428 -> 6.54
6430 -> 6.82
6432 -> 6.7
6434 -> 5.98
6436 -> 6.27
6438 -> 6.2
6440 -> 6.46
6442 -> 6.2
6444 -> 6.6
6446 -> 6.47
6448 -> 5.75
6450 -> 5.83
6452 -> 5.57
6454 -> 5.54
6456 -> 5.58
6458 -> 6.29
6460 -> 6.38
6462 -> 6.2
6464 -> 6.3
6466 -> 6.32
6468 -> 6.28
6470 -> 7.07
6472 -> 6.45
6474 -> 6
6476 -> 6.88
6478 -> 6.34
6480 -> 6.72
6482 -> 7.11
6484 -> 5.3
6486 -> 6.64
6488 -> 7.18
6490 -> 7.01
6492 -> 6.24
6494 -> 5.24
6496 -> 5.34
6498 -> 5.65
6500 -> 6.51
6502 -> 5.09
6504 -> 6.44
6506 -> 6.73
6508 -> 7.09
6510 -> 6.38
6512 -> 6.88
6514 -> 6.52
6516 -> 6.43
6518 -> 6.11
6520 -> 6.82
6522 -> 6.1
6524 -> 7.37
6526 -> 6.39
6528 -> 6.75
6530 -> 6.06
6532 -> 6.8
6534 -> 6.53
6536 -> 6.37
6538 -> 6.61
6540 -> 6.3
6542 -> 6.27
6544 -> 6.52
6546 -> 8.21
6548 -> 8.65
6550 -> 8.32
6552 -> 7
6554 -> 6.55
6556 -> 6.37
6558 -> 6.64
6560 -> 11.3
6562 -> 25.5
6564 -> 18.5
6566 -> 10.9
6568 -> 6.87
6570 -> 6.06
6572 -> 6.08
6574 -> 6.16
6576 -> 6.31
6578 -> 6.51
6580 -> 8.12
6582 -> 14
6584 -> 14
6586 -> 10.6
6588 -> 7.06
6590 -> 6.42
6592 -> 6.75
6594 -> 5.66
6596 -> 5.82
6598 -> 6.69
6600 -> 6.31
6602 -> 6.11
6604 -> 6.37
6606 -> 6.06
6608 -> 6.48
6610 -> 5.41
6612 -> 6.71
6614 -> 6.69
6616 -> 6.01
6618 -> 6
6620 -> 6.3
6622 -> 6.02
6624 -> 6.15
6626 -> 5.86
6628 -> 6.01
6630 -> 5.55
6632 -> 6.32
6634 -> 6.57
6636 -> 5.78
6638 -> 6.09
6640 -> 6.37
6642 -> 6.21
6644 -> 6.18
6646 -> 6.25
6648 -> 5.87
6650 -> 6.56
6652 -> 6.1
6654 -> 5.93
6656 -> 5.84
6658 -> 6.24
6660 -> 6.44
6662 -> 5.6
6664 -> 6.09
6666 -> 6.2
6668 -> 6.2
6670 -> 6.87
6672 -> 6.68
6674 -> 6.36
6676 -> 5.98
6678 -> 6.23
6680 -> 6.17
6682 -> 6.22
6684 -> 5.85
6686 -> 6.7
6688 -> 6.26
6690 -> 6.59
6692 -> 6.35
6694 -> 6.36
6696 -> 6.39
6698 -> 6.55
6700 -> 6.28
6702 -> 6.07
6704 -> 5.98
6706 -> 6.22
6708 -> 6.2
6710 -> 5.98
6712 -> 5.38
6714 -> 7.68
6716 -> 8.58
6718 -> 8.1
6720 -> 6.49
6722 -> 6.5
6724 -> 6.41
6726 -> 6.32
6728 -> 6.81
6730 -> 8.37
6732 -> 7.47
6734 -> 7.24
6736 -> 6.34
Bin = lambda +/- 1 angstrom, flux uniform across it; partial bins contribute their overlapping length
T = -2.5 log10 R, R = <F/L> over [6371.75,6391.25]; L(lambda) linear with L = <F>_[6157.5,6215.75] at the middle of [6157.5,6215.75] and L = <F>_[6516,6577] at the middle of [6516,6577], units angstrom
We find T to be 0.10 mag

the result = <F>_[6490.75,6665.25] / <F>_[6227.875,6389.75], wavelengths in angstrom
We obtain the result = 1.1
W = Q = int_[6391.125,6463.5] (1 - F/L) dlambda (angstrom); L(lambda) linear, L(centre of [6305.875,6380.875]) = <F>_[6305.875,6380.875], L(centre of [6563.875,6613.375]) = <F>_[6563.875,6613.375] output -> 4.4 angstrom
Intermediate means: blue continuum 6.12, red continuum 7.64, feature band 6.23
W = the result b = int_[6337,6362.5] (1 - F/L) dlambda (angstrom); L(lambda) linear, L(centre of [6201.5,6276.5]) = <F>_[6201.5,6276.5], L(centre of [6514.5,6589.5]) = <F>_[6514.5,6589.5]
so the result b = 3.5 angstrom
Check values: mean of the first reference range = 6.13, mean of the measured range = 5.96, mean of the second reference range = 8.28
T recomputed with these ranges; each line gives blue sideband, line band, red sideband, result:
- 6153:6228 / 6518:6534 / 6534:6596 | 0.26 mag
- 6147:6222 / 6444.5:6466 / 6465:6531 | 0.06 mag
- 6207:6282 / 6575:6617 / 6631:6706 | -0.18 mag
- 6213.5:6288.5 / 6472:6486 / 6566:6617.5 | 0.07 mag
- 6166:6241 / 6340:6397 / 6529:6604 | 0.14 mag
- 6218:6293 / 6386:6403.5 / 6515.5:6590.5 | 0.13 mag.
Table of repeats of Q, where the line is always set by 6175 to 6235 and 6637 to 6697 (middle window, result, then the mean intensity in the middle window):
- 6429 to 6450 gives -0.63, 6.32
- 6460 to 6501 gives -1.24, 6.34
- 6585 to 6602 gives -1.81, 6.87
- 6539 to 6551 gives -2.32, 7.38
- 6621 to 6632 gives 0.47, 5.95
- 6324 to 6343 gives 0.13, 6.05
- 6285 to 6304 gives -0.52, 6.23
